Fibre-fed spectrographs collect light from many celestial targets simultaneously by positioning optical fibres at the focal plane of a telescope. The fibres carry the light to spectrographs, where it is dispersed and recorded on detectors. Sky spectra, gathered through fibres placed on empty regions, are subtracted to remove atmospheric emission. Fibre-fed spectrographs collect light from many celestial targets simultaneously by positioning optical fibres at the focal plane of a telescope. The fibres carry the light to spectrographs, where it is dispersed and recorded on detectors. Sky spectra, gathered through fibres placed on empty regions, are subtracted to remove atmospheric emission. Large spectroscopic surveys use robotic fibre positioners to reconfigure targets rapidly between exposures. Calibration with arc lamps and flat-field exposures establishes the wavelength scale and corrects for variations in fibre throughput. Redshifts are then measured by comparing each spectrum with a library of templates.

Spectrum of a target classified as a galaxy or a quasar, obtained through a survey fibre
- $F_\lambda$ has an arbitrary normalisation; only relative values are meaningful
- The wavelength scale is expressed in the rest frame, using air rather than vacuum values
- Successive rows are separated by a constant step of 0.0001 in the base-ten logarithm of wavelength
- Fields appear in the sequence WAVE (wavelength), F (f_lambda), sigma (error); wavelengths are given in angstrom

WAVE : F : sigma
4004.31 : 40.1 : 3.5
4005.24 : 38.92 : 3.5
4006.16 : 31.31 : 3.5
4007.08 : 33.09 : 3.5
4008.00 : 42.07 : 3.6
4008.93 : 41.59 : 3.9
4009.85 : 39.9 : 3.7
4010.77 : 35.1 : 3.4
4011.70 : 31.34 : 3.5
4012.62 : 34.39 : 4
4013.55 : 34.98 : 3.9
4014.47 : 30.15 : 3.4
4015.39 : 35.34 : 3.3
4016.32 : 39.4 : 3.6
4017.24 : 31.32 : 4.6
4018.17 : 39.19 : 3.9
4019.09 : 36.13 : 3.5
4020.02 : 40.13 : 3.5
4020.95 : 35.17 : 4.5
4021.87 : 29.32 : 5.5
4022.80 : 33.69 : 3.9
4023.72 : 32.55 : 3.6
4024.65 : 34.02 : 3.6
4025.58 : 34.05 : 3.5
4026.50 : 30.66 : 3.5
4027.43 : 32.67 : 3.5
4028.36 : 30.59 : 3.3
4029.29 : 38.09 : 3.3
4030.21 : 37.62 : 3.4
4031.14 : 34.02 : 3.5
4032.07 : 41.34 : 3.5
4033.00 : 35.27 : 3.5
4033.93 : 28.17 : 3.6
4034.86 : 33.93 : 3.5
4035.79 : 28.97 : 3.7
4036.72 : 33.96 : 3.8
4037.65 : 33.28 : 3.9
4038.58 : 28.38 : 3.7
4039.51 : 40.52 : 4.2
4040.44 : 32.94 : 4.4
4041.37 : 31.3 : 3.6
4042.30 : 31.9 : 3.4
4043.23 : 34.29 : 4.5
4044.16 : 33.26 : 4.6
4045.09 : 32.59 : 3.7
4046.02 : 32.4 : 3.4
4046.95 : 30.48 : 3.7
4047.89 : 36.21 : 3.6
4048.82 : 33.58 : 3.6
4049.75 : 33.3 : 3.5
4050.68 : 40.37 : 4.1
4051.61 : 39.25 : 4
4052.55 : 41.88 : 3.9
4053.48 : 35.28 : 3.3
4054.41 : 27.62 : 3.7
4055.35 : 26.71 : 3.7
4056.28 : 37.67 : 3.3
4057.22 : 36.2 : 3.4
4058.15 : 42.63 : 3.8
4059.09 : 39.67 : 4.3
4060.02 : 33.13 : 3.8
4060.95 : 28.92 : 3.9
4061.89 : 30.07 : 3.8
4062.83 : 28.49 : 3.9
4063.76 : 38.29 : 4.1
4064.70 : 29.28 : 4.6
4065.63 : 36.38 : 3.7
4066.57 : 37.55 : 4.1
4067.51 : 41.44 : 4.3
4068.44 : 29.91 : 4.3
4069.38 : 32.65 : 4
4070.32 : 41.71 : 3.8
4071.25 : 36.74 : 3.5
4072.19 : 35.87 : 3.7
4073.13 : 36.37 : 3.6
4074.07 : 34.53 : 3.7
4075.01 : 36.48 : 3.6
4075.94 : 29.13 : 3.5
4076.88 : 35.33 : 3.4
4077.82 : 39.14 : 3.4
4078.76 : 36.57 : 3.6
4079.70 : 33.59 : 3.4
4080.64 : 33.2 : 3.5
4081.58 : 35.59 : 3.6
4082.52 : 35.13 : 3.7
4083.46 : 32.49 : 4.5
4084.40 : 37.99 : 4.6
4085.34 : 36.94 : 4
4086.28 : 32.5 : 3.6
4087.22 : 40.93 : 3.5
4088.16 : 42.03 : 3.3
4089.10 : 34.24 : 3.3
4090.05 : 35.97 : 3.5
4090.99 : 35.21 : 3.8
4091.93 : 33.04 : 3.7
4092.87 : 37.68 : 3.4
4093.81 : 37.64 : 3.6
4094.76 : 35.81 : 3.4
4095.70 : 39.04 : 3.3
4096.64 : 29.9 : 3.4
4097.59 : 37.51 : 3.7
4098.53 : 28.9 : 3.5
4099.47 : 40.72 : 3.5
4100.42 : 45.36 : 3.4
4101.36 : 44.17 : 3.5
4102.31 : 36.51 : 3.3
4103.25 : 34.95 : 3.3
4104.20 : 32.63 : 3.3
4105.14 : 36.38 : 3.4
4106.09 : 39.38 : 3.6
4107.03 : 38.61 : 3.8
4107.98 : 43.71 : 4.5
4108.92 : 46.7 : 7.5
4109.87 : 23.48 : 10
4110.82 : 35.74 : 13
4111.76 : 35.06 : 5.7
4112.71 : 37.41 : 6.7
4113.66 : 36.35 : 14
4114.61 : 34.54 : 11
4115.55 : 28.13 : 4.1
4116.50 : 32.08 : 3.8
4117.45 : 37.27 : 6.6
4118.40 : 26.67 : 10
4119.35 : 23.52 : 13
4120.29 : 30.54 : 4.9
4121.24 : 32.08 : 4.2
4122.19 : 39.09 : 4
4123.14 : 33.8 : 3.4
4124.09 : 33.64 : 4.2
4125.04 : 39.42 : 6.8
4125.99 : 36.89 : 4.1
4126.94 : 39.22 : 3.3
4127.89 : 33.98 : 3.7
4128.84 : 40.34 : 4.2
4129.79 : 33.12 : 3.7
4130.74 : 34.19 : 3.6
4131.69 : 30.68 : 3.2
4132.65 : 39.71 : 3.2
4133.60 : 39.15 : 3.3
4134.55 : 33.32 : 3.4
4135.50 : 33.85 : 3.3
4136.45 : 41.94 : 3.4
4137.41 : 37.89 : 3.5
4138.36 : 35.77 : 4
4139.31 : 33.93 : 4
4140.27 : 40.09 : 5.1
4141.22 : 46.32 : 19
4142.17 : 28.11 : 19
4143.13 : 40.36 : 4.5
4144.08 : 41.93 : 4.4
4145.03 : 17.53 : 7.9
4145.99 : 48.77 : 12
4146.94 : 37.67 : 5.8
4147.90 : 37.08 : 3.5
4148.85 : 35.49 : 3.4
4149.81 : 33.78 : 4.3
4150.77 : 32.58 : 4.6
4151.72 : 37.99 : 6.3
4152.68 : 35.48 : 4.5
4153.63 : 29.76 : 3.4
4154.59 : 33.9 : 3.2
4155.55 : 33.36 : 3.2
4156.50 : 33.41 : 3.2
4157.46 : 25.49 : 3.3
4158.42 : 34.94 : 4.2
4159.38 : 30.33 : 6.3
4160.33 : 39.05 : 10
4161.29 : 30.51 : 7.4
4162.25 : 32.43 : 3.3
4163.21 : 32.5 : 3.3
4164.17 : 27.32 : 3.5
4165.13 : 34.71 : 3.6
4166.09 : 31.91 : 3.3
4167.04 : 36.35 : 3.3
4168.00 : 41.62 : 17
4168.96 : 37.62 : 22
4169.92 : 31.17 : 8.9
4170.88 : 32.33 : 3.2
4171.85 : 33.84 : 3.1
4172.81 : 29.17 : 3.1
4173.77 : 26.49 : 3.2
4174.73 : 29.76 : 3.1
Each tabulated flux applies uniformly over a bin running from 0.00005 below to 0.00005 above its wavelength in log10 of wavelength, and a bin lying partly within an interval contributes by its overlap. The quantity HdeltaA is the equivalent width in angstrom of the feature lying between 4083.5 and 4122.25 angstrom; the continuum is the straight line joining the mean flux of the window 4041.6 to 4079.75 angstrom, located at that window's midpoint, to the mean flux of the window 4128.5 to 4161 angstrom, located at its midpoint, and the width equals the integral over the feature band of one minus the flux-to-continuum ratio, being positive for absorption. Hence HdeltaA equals -0.62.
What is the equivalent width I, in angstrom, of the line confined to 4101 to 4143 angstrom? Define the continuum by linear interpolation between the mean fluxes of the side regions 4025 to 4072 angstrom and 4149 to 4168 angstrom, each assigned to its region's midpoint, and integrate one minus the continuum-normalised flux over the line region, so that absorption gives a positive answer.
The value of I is -2.7 angstrom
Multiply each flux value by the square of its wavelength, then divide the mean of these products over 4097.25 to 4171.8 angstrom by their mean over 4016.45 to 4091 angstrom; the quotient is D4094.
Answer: 1.06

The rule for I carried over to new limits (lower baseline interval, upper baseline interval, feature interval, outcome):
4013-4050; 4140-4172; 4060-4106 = -2.0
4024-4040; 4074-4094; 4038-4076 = 0.2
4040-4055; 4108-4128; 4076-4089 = -0.7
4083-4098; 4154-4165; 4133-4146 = -1.3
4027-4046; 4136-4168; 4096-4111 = -1.2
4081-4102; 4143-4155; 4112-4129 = 1.0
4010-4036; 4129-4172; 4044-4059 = -0.3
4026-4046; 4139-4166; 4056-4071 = -0.7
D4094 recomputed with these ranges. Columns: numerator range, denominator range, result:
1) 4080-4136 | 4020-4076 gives 1.07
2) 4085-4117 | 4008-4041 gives 1.09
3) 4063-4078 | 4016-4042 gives 1.06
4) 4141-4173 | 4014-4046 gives 1.07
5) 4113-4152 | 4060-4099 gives 1.03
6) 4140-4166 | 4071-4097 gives 1.00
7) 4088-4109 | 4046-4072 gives 1.09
